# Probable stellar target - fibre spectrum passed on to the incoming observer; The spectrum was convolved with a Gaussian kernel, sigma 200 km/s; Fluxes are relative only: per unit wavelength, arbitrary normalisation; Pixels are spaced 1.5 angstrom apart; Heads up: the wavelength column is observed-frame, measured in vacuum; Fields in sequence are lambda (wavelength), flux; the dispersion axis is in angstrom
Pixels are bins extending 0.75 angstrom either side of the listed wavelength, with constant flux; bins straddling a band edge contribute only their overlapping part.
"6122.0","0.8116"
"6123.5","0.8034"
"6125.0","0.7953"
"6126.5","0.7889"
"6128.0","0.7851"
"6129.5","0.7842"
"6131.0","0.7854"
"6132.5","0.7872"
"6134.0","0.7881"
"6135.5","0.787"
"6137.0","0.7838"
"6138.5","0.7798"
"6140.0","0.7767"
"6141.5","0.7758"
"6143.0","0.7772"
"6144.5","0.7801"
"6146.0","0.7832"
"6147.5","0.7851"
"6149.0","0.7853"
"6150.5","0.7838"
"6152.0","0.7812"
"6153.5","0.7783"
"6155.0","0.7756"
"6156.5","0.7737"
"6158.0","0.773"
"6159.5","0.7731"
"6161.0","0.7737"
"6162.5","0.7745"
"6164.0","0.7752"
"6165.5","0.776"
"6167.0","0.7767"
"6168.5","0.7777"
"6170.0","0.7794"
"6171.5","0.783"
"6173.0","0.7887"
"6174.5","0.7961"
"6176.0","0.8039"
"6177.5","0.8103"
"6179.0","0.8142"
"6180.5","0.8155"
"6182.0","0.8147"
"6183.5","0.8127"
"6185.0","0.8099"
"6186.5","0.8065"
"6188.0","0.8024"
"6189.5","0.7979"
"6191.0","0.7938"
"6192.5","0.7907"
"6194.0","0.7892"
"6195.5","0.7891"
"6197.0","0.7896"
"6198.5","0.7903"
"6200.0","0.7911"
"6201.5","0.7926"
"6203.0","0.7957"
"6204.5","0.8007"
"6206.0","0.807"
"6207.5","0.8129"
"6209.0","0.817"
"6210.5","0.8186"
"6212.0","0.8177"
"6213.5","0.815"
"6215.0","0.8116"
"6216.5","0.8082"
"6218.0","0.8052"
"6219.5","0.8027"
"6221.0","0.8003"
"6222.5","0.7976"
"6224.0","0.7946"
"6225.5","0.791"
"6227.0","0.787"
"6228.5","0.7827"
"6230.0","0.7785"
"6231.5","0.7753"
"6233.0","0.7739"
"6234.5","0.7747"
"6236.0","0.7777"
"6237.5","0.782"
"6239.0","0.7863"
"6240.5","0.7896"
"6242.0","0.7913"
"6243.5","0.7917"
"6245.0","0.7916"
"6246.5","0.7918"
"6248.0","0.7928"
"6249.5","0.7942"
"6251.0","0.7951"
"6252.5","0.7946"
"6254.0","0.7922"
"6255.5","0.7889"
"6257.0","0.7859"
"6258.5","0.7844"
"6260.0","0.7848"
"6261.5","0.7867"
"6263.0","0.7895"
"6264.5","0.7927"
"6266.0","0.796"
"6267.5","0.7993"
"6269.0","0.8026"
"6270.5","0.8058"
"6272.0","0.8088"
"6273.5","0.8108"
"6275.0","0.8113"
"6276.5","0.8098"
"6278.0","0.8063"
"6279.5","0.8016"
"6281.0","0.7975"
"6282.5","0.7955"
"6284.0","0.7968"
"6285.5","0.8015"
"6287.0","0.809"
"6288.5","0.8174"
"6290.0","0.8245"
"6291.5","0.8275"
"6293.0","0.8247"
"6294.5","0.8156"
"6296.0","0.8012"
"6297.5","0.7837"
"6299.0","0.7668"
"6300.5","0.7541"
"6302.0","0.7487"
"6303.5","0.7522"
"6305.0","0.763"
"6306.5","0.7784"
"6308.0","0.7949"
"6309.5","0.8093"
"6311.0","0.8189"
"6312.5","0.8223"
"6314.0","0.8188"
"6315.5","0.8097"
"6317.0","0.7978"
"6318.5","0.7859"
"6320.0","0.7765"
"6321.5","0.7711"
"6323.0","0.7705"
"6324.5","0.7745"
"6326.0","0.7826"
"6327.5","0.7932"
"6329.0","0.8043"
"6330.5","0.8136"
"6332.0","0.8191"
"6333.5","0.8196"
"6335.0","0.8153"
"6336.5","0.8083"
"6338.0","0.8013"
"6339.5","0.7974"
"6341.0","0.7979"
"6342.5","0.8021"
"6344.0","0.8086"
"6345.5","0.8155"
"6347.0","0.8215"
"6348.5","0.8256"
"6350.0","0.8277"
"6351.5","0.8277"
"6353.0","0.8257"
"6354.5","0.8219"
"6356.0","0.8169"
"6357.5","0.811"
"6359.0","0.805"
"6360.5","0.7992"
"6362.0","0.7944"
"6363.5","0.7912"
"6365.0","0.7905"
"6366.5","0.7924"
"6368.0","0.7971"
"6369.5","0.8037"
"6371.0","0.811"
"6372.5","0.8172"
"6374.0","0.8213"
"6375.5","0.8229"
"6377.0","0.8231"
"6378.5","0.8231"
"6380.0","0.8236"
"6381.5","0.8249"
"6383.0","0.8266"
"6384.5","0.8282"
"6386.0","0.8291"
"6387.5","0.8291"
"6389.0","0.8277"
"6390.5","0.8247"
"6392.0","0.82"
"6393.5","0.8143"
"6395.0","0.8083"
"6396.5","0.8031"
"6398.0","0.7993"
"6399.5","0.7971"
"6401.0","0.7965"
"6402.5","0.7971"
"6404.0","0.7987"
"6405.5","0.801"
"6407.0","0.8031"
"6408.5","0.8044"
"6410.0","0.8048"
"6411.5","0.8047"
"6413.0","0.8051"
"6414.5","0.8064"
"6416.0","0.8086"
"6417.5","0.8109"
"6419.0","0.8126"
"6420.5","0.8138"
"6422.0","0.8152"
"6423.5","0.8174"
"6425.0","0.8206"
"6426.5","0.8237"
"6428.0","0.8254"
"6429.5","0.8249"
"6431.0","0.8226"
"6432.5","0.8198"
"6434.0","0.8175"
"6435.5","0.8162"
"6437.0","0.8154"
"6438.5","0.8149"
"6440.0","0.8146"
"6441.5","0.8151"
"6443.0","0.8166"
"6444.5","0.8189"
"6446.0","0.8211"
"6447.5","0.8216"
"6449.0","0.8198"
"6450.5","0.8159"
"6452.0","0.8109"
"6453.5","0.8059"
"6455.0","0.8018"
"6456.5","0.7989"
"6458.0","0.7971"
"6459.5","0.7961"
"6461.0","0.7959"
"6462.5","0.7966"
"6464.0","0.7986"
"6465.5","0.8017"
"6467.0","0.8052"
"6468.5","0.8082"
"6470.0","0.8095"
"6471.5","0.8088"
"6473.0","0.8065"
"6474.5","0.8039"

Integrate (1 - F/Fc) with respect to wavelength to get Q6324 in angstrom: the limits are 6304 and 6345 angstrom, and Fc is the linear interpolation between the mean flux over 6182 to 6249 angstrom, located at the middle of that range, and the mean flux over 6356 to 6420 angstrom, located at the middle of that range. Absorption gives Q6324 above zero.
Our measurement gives 0.3 angstrom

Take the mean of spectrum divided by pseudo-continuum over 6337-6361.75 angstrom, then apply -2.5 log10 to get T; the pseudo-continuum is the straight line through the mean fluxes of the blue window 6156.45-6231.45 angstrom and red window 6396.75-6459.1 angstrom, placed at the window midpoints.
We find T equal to -0.01 mag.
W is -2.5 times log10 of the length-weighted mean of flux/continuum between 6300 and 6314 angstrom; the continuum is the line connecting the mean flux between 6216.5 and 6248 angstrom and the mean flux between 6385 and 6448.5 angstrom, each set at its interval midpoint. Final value 0.02 mag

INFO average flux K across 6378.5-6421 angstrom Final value 0.812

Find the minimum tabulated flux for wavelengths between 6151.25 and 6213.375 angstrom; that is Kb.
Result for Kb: 0.773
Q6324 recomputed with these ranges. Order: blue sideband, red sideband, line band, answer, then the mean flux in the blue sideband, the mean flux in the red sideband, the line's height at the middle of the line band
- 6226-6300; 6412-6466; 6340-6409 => -0.5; 0.795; 0.812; 0.806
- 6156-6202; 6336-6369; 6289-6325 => 0.5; 0.792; 0.808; 0.804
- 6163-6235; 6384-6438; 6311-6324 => 0.2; 0.797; 0.813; 0.806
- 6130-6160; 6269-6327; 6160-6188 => -0.4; 0.781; 0.796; 0.784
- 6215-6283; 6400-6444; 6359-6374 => 0.1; 0.794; 0.812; 0.806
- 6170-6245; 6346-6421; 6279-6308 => 0.4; 0.797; 0.812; 0.804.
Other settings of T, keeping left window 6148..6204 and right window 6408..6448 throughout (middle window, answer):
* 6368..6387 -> -0.01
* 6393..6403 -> 0.01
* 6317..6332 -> 0.02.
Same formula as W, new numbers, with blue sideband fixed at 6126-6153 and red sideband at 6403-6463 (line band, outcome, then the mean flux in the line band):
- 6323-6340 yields 0.000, 0.801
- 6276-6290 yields -0.011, 0.805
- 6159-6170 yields 0.014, 0.776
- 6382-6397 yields -0.019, 0.821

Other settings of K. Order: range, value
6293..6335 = 0.792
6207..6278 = 0.796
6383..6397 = 0.821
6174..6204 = 0.8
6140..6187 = 0.787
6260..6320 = 0.798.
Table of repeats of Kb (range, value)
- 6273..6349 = 0.7487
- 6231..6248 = 0.7739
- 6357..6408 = 0.7905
